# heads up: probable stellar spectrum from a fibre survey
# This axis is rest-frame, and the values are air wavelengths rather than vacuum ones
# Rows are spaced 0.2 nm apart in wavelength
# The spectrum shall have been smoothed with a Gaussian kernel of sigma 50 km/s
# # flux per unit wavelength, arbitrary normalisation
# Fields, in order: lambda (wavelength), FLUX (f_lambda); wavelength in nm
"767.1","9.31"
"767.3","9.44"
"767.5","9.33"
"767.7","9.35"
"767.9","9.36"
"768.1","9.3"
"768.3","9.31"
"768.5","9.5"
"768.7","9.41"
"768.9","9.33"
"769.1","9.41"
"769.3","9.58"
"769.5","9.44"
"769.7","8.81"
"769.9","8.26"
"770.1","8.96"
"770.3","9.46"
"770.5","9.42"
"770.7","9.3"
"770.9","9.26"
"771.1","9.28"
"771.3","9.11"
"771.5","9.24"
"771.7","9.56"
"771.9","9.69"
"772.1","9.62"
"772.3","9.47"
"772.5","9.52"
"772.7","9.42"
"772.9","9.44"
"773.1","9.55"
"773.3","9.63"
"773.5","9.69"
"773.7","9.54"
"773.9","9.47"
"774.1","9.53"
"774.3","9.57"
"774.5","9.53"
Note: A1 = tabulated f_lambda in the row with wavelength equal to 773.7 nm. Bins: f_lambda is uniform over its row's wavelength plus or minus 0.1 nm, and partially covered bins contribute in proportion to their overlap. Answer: 9.54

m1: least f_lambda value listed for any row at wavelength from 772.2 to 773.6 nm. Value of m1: 9.42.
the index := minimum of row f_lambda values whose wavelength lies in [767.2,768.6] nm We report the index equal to 9.3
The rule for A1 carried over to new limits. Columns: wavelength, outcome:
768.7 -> 9.41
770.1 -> 8.96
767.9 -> 9.36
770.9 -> 9.26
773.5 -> 9.69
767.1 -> 9.31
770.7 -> 9.3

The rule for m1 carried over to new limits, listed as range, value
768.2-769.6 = 9.31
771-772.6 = 9.11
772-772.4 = 9.47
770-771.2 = 8.96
